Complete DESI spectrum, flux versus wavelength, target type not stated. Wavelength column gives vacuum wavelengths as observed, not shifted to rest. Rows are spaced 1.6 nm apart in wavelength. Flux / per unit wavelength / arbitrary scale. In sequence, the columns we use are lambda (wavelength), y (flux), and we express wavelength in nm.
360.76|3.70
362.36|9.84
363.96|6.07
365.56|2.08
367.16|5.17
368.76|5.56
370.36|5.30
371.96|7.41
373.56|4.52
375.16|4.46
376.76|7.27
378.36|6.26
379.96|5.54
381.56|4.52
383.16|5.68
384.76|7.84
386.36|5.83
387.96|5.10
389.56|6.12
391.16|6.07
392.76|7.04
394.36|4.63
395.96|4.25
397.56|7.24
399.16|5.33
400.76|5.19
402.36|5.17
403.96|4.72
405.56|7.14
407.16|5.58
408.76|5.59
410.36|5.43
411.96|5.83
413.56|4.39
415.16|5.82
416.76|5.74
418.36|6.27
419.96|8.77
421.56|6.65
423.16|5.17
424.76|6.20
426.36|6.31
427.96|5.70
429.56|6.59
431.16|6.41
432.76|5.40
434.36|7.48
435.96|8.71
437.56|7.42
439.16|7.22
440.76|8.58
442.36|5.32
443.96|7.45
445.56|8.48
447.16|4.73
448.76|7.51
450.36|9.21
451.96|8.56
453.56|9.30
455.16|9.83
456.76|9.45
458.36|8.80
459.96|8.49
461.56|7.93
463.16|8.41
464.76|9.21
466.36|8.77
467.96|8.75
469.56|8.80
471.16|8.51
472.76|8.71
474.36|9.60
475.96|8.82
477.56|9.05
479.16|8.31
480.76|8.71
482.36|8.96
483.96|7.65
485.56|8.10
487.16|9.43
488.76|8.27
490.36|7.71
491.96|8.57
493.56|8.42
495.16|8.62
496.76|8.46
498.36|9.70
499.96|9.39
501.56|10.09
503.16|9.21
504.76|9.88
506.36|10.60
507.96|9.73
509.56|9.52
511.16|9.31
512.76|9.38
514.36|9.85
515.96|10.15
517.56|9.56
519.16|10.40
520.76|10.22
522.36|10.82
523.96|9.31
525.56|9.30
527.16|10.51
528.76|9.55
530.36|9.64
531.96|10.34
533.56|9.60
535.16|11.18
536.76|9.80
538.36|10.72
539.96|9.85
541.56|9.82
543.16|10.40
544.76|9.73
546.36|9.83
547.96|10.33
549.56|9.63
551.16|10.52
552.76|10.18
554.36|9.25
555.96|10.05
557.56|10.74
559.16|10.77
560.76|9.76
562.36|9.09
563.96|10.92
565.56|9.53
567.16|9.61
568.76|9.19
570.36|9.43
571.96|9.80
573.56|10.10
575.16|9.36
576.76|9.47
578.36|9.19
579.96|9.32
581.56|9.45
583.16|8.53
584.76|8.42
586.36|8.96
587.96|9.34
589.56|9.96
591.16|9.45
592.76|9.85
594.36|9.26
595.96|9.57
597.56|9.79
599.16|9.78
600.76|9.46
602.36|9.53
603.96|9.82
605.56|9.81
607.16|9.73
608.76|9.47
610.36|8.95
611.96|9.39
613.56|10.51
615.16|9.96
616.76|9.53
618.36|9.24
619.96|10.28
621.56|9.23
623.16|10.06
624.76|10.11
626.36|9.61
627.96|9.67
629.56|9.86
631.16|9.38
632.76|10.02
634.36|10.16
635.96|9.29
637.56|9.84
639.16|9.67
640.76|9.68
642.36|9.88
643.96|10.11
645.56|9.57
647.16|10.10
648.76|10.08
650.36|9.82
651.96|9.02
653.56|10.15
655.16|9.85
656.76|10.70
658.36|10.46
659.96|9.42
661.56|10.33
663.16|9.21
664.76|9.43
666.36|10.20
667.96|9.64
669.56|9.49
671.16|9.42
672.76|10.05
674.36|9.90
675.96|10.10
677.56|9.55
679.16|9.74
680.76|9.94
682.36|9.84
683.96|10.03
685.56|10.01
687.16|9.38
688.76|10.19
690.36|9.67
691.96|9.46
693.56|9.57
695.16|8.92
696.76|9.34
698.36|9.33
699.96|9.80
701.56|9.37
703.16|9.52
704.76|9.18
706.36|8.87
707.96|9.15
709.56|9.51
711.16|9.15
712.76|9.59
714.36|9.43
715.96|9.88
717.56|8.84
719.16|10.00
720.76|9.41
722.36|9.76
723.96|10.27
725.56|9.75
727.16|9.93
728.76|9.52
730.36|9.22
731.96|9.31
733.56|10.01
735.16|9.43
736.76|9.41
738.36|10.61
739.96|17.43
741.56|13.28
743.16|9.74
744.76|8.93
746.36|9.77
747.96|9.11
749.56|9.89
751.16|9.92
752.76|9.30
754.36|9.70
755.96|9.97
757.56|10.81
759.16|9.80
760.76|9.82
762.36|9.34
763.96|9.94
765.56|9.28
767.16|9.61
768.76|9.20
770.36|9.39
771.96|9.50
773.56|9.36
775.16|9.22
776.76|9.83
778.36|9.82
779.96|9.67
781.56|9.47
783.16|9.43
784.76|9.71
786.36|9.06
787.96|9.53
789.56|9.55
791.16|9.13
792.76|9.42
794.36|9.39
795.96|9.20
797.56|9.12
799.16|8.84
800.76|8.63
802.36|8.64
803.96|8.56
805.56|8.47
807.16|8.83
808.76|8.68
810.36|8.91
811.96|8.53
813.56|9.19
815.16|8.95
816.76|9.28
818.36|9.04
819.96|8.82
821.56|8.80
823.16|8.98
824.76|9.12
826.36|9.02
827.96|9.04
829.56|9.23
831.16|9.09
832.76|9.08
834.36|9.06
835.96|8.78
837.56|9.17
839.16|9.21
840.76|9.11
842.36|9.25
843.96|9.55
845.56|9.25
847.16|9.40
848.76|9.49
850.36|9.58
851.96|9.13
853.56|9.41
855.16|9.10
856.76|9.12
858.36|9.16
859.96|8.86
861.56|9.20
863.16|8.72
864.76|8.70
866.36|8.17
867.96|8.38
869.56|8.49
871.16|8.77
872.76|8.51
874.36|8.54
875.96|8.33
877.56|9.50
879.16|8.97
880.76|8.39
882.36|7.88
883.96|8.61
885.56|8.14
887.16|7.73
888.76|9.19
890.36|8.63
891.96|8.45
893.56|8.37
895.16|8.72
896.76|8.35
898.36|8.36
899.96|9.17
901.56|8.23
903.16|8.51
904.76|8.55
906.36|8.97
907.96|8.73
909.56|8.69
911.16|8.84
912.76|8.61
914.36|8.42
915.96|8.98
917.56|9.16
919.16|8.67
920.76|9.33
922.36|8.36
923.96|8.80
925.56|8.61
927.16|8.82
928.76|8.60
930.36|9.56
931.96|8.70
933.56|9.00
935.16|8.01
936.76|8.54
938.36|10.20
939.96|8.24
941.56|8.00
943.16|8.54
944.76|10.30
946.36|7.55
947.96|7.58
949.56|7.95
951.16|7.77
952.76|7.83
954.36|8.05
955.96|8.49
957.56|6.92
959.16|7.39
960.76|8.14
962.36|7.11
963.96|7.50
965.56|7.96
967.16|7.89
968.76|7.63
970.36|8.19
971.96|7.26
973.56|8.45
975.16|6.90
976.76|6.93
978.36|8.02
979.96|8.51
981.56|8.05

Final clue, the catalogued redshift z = 0.127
